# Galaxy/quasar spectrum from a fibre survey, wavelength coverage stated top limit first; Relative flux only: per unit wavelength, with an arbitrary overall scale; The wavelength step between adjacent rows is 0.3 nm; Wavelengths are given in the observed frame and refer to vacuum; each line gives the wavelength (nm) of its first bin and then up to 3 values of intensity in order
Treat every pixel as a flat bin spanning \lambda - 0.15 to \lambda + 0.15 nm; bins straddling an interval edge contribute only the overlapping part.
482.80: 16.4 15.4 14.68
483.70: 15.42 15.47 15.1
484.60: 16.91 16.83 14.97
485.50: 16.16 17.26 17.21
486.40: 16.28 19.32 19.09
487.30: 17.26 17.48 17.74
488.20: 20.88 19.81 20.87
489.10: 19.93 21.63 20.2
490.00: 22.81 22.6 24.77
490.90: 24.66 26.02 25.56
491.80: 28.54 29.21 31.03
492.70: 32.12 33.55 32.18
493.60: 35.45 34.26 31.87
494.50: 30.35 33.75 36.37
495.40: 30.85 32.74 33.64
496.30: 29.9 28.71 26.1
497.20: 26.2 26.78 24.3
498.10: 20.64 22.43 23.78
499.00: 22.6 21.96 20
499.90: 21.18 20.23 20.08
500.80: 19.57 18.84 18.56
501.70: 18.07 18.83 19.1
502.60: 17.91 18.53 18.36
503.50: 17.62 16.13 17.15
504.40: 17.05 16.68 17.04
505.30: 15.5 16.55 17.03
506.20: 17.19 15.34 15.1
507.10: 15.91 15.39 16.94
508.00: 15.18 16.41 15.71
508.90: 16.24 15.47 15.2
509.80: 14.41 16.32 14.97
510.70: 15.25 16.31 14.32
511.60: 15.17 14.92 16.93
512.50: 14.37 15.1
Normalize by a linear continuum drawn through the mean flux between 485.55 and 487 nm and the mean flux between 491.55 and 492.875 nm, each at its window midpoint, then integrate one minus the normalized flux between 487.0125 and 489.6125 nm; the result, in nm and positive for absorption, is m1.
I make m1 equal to 0.281 nm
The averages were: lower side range 17.6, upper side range 29.9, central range 19.4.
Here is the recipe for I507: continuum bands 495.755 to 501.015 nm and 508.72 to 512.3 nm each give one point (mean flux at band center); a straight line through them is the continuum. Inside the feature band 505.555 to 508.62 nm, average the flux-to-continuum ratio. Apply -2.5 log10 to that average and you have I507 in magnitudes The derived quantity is 0.12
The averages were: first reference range 24.1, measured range 16.1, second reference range 15.4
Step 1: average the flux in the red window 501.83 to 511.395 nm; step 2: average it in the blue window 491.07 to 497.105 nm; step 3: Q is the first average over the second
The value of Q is 0.53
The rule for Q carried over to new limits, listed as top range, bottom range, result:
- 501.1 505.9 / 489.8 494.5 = 0.61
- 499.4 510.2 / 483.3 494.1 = 0.78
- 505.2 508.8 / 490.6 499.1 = 0.55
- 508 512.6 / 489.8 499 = 0.54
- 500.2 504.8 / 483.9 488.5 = 1.05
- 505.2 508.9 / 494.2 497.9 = 0.53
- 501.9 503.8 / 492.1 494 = 0.56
